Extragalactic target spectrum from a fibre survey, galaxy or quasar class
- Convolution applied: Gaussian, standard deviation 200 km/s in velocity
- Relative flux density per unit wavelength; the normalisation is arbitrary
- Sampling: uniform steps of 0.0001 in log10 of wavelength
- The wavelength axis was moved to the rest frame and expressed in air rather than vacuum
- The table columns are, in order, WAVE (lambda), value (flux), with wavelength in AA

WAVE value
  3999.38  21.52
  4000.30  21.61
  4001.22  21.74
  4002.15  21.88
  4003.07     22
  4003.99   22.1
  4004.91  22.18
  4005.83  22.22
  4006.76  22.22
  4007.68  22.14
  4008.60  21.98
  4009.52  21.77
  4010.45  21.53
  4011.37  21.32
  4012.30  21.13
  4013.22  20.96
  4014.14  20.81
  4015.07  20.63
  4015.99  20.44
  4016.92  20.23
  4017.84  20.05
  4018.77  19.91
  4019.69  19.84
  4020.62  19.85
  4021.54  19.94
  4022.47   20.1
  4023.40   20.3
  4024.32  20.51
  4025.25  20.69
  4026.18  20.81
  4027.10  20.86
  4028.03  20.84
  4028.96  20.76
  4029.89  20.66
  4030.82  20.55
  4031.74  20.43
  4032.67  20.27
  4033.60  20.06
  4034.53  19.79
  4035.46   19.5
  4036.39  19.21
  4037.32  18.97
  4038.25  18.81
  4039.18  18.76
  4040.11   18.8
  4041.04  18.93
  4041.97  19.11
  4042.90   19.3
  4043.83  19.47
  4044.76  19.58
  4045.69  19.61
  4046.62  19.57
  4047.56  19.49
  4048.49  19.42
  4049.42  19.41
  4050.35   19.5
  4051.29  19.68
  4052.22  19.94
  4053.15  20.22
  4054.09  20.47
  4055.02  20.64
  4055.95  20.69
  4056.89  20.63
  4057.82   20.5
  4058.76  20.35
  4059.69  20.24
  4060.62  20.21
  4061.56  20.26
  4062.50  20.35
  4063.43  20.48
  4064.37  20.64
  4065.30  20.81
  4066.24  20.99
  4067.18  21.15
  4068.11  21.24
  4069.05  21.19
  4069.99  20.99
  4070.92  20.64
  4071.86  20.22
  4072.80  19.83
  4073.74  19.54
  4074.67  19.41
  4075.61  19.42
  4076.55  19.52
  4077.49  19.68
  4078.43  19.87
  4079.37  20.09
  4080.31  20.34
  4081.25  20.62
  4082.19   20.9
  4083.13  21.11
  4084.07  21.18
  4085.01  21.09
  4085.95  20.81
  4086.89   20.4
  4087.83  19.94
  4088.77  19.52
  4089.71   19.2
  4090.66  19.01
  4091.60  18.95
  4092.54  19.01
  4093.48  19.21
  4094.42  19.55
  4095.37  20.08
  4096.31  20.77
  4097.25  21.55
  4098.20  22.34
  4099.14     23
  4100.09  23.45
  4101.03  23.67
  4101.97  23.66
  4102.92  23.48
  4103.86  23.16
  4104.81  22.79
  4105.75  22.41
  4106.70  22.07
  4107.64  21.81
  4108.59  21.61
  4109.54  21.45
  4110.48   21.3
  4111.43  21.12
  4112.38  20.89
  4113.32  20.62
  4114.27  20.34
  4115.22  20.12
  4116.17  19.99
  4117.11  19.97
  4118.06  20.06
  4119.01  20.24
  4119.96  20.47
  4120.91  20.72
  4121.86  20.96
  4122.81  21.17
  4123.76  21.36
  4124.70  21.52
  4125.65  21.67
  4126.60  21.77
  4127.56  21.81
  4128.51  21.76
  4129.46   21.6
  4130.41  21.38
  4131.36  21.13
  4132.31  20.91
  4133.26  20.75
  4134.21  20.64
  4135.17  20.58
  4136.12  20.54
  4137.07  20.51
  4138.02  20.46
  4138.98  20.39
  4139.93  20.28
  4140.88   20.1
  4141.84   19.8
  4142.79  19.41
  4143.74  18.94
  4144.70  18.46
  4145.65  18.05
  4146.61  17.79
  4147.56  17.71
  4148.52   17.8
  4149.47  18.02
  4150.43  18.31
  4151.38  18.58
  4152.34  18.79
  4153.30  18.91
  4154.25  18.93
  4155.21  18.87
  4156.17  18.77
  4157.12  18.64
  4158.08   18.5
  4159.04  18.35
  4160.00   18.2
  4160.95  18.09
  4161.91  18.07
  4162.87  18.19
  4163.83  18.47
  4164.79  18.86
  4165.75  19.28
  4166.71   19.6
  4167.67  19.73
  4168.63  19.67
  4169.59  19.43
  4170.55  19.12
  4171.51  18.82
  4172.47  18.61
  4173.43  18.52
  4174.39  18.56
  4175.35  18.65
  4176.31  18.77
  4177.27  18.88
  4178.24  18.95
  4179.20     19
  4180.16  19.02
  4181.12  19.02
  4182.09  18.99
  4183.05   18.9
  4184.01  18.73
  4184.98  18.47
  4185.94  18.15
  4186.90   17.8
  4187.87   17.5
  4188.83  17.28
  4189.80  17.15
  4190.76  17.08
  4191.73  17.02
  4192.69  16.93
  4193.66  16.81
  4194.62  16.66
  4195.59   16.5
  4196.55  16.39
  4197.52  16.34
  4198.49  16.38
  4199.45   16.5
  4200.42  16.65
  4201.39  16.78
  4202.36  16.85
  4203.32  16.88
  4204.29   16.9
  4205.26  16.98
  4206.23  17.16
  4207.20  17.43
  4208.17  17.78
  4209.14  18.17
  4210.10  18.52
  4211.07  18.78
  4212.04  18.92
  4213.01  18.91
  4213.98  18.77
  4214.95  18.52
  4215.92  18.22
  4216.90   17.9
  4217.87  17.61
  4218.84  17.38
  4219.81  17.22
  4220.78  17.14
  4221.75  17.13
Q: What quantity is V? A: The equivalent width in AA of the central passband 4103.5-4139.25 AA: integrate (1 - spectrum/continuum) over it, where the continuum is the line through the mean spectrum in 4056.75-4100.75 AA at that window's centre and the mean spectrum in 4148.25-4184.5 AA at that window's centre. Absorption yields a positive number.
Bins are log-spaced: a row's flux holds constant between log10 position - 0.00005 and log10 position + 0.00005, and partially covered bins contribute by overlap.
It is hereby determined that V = -2.7 AA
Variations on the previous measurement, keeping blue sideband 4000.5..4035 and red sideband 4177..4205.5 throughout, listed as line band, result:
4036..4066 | 0.6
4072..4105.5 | -2.1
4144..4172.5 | -0.7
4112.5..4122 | -0.7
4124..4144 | -2.3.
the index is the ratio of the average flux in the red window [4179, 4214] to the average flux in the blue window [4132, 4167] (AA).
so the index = 0.92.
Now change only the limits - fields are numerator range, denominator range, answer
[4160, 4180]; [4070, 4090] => 0.93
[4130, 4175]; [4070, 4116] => 0.92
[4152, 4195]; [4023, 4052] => 0.93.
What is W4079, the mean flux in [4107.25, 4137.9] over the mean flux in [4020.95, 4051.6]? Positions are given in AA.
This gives 1.1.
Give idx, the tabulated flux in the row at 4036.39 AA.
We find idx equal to 19.21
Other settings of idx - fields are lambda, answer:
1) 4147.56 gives 17.71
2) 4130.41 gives 21.38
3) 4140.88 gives 20.1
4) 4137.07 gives 20.51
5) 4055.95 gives 20.69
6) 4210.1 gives 18.52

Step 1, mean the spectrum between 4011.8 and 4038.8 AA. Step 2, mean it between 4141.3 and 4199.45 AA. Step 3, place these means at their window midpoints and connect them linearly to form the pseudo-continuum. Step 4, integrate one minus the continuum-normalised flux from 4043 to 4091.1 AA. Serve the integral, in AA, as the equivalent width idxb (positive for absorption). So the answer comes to -1.26 AA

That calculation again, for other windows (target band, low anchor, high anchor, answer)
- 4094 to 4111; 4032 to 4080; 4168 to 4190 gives -2.33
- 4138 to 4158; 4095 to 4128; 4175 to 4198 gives 0.90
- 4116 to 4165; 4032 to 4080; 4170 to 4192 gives -2.07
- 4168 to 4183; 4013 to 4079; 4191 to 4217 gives -0.90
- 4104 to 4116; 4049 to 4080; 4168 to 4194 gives -1.14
